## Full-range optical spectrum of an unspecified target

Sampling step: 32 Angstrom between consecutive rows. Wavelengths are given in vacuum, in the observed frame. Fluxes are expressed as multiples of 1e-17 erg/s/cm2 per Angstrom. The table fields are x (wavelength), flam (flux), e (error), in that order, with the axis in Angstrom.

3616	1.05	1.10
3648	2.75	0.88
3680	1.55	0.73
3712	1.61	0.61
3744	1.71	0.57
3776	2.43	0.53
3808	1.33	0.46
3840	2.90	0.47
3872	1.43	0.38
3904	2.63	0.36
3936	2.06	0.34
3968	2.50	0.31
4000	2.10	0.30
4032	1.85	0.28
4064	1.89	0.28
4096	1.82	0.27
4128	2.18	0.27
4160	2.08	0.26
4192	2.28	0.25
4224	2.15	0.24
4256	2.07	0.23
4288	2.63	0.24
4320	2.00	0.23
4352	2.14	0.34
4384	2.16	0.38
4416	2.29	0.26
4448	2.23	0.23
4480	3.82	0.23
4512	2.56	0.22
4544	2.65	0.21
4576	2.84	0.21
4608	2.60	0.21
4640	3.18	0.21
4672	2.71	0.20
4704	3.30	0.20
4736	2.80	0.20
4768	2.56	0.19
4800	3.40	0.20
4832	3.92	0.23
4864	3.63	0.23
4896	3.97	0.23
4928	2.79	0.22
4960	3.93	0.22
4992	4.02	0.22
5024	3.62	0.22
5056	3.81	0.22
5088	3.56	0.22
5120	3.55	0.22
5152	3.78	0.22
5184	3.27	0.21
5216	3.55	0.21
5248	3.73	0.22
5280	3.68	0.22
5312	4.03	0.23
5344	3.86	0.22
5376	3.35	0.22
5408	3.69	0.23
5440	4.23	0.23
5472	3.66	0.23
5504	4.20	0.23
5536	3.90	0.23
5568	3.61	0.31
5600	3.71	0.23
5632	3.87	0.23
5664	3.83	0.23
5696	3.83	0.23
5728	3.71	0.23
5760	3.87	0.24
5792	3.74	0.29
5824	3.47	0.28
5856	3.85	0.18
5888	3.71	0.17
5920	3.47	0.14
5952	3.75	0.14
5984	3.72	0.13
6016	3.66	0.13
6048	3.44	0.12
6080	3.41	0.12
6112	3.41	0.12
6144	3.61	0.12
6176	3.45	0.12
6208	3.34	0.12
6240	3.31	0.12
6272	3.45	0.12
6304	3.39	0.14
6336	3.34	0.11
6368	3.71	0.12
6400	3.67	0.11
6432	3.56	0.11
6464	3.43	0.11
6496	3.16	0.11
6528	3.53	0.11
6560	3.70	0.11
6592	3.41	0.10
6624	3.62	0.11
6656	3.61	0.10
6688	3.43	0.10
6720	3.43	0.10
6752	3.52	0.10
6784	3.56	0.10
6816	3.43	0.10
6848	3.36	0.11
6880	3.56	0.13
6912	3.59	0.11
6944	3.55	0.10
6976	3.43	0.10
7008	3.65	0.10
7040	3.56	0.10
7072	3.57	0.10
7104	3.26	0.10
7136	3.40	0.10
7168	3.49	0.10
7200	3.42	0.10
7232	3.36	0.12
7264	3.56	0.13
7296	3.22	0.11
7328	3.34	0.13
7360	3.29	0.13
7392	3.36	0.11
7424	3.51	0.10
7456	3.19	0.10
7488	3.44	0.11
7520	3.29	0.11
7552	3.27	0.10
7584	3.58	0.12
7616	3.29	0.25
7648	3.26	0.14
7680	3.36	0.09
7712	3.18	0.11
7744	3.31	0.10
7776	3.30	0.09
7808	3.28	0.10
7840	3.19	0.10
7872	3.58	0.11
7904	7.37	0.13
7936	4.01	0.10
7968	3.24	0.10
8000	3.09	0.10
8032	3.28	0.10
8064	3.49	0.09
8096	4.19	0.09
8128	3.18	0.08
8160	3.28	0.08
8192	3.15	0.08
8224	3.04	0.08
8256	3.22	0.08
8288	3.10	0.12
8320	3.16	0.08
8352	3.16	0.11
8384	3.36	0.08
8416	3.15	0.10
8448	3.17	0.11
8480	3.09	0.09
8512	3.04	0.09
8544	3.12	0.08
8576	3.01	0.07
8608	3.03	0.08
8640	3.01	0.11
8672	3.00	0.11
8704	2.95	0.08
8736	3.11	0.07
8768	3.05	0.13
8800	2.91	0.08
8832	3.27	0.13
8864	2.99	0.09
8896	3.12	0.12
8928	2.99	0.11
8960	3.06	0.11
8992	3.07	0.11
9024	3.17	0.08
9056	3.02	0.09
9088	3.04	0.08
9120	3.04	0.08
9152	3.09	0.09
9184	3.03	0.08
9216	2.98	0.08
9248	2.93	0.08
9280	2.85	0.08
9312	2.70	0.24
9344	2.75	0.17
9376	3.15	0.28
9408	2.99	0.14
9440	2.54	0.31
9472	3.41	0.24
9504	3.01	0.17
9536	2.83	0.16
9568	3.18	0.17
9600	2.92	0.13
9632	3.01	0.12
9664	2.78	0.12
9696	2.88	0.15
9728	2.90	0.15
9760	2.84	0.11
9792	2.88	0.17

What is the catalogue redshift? 0.203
